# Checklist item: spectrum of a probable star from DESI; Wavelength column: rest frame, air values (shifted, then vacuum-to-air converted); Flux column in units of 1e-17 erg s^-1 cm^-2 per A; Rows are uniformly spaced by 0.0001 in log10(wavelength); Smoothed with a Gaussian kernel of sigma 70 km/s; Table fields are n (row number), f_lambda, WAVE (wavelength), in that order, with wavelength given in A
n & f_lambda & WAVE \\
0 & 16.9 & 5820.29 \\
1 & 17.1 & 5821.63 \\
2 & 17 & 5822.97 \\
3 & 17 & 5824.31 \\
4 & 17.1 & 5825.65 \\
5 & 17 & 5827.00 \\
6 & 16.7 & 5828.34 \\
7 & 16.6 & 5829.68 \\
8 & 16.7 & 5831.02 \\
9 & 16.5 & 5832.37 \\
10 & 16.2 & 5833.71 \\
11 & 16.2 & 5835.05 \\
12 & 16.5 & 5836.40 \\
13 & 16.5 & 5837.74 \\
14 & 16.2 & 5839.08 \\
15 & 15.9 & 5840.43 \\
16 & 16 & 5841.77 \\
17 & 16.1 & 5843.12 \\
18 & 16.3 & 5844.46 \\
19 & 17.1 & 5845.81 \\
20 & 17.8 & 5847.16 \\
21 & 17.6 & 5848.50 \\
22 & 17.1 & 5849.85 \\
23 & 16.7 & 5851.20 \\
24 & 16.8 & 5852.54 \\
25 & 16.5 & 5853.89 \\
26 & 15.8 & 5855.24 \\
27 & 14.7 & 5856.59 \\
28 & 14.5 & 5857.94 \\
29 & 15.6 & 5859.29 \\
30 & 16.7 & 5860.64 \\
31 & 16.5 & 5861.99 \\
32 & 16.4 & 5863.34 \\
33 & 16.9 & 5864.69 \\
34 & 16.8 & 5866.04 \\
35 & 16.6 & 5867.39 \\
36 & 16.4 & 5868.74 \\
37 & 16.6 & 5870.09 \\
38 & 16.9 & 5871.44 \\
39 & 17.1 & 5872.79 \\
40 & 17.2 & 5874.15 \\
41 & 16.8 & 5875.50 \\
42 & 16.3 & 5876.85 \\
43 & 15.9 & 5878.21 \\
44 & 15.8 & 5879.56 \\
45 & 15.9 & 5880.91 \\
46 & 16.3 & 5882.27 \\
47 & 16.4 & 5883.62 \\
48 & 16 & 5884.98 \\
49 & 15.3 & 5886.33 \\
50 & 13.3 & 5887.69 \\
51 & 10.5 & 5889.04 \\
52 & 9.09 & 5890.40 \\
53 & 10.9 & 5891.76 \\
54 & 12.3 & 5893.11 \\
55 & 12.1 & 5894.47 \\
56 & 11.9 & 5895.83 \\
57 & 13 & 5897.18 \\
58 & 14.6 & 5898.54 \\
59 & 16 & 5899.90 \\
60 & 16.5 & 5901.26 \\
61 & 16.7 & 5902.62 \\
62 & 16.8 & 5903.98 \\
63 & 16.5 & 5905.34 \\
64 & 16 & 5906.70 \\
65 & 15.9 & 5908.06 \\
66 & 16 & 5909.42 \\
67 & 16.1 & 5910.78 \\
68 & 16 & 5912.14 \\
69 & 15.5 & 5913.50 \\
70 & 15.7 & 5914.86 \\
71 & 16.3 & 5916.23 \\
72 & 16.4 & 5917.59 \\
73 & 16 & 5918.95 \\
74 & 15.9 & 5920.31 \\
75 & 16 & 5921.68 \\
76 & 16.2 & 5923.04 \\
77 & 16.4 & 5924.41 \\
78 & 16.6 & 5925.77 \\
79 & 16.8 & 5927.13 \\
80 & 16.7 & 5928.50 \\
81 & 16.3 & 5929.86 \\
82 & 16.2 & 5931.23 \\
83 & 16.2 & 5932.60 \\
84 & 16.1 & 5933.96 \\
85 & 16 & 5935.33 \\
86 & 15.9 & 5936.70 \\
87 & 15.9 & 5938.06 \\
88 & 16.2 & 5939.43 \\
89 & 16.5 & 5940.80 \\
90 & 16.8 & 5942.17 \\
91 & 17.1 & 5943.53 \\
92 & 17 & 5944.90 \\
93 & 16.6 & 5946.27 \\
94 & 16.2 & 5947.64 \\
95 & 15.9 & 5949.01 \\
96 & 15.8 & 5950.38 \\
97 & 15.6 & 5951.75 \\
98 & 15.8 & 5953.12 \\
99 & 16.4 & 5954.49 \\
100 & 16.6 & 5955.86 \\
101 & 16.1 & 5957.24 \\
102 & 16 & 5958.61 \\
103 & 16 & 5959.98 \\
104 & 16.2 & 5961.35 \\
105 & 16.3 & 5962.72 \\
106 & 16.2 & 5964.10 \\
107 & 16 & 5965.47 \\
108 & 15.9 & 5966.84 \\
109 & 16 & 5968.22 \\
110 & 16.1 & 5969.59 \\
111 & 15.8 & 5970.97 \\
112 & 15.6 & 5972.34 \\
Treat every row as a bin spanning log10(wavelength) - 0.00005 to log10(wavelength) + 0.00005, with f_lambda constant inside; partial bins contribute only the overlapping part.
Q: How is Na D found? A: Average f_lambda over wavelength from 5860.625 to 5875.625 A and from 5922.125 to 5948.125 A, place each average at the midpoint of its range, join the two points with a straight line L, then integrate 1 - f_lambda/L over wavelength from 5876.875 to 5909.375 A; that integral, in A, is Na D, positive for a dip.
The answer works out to 4.0 A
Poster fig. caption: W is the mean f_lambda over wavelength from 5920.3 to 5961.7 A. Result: 16.3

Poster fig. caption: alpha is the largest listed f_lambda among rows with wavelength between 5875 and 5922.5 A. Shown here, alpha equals 16.8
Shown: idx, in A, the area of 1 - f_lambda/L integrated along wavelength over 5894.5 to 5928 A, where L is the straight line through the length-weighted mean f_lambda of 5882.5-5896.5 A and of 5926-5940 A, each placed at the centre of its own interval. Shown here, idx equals -2.8 A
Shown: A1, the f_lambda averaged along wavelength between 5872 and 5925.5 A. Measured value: 15.2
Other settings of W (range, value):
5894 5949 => 16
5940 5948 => 16.7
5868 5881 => 16.5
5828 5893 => 15.9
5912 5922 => 16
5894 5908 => 15.1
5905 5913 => 16.1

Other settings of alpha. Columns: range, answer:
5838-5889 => 17.8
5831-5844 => 16.7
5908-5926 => 16.6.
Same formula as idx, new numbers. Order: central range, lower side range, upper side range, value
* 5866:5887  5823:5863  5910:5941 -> -0.1 A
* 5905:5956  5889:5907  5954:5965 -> -3.8 A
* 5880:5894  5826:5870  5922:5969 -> 2.4 A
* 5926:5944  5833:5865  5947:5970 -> -0.3 A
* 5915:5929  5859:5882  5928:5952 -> 0.0 A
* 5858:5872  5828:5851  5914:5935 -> 0.0 A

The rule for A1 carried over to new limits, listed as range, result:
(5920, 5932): 16.3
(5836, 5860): 16.3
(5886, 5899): 12.2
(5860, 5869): 16.6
